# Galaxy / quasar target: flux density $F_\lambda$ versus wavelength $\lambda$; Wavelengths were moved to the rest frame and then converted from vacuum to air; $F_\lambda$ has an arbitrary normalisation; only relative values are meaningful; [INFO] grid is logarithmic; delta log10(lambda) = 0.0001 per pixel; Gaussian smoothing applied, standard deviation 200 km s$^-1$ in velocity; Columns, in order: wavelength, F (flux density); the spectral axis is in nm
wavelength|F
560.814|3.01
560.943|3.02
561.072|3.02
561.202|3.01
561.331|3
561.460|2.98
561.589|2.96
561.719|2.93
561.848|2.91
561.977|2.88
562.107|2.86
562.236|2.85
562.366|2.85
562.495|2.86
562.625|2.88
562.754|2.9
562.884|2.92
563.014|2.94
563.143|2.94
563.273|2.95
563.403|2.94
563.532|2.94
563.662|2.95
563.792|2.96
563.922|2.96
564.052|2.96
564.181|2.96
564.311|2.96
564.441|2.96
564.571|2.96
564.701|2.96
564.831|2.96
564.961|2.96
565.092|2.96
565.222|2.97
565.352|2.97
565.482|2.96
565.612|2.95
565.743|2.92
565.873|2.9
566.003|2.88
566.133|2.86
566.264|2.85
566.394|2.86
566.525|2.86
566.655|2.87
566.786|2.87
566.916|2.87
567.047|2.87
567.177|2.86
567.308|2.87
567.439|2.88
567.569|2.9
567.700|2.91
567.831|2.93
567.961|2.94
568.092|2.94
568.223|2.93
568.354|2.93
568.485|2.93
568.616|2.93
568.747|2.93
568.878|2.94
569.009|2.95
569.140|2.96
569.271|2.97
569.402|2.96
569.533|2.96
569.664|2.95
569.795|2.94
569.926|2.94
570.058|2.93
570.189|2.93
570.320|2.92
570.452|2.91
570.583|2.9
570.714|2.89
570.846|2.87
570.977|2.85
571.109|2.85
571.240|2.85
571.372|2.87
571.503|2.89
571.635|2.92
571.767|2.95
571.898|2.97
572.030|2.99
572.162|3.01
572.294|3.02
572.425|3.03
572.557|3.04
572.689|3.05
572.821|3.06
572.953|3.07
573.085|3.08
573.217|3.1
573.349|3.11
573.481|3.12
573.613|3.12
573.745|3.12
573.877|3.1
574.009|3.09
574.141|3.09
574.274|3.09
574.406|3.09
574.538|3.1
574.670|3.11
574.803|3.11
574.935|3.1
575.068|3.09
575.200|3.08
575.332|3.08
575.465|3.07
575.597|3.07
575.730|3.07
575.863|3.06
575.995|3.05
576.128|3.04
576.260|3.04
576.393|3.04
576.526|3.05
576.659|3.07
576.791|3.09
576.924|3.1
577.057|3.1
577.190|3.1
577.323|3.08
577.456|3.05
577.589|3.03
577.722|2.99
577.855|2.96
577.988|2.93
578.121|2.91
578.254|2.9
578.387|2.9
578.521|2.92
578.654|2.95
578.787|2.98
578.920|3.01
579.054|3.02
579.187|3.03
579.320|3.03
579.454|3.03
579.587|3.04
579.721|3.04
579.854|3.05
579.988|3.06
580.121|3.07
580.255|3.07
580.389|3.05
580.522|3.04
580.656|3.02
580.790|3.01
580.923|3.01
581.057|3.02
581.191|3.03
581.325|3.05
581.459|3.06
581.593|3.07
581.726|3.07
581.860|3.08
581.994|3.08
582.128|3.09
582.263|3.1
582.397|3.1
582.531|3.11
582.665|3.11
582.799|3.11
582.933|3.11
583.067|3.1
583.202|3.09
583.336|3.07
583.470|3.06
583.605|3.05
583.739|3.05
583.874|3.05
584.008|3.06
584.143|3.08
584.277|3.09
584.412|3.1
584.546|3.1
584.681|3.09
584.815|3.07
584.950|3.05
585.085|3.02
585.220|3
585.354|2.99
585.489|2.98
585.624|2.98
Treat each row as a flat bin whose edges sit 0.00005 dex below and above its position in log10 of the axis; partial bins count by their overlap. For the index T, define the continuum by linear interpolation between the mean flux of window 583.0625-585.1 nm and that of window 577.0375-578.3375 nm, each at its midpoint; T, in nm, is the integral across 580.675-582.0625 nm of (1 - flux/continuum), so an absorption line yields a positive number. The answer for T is 0.00 nm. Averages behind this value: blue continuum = 3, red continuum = 3.07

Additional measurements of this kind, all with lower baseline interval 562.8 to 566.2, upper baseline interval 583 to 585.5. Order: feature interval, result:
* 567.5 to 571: 0.05 nm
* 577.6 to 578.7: 0.03 nm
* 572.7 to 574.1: -0.05 nm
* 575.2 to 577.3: -0.04 nm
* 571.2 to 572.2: 0.02 nm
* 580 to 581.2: 0.00 nm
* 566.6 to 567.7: 0.03 nm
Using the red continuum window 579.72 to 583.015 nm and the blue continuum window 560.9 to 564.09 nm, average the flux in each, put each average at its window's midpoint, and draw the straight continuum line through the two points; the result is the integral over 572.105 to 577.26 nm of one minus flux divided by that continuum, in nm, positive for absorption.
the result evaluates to -0.10 nm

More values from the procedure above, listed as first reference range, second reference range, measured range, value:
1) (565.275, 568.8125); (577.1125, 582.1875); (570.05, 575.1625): -0.10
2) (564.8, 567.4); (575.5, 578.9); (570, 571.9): 0.04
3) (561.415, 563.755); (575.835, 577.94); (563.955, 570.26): 0.07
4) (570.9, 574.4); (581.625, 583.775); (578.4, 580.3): 0.03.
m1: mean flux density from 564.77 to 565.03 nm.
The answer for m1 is 2.95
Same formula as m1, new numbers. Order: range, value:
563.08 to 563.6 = 2.94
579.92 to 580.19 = 3.06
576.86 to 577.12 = 3.1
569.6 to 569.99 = 2.95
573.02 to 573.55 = 3.1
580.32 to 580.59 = 3.04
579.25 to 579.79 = 3.04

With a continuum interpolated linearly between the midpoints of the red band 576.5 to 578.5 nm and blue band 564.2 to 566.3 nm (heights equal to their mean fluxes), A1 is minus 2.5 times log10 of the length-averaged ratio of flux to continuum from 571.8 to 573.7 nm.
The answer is -0.025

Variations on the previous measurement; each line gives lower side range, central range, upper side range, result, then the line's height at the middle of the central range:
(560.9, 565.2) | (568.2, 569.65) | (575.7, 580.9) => 0.01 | 2.97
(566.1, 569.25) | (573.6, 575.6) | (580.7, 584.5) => -0.04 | 2.98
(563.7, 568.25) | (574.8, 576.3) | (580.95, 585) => -0.02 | 3.01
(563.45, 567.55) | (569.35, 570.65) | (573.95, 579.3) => 0.01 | 2.97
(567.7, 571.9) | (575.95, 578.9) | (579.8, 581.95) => 0.00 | 3.01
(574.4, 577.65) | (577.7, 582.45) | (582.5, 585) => 0.02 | 3.08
